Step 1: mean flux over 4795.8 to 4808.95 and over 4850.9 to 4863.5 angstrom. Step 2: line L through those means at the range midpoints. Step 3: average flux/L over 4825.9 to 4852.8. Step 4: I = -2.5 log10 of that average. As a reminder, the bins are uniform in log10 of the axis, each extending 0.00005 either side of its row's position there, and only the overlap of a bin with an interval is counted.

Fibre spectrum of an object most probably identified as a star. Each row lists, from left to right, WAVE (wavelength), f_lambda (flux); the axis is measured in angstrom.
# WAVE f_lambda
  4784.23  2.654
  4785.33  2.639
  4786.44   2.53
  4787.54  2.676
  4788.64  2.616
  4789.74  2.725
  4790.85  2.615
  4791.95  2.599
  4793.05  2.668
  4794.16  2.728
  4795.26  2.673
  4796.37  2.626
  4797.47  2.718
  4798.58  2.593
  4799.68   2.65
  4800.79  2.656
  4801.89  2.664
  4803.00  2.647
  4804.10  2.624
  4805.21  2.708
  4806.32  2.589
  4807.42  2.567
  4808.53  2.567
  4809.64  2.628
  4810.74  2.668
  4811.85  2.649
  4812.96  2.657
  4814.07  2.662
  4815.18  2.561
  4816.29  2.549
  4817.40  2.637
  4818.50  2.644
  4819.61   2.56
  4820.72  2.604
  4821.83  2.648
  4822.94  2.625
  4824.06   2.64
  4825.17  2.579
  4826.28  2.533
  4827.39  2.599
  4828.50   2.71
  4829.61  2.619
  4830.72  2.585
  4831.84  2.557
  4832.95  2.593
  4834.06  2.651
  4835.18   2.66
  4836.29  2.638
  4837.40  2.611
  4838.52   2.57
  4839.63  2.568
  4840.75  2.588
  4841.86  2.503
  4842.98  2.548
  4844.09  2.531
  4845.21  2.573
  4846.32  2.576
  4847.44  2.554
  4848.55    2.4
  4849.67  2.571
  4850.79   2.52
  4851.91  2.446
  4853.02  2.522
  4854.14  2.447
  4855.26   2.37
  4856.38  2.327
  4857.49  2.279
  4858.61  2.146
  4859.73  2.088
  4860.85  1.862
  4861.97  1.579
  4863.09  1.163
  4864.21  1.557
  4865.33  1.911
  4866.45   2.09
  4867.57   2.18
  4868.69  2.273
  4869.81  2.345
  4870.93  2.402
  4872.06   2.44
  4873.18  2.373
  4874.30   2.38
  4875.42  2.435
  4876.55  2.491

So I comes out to -0.12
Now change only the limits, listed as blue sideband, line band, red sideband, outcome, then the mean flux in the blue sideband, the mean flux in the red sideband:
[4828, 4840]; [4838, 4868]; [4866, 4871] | 0.07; 2.62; 2.25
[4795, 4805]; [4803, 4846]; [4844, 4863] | -0.05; 2.65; 2.31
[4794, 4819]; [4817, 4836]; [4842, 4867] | -0.06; 2.64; 2.23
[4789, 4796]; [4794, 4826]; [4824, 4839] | 0.00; 2.66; 2.61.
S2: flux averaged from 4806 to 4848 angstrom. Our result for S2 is 2.6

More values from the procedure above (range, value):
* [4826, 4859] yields 2.53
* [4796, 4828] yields 2.62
